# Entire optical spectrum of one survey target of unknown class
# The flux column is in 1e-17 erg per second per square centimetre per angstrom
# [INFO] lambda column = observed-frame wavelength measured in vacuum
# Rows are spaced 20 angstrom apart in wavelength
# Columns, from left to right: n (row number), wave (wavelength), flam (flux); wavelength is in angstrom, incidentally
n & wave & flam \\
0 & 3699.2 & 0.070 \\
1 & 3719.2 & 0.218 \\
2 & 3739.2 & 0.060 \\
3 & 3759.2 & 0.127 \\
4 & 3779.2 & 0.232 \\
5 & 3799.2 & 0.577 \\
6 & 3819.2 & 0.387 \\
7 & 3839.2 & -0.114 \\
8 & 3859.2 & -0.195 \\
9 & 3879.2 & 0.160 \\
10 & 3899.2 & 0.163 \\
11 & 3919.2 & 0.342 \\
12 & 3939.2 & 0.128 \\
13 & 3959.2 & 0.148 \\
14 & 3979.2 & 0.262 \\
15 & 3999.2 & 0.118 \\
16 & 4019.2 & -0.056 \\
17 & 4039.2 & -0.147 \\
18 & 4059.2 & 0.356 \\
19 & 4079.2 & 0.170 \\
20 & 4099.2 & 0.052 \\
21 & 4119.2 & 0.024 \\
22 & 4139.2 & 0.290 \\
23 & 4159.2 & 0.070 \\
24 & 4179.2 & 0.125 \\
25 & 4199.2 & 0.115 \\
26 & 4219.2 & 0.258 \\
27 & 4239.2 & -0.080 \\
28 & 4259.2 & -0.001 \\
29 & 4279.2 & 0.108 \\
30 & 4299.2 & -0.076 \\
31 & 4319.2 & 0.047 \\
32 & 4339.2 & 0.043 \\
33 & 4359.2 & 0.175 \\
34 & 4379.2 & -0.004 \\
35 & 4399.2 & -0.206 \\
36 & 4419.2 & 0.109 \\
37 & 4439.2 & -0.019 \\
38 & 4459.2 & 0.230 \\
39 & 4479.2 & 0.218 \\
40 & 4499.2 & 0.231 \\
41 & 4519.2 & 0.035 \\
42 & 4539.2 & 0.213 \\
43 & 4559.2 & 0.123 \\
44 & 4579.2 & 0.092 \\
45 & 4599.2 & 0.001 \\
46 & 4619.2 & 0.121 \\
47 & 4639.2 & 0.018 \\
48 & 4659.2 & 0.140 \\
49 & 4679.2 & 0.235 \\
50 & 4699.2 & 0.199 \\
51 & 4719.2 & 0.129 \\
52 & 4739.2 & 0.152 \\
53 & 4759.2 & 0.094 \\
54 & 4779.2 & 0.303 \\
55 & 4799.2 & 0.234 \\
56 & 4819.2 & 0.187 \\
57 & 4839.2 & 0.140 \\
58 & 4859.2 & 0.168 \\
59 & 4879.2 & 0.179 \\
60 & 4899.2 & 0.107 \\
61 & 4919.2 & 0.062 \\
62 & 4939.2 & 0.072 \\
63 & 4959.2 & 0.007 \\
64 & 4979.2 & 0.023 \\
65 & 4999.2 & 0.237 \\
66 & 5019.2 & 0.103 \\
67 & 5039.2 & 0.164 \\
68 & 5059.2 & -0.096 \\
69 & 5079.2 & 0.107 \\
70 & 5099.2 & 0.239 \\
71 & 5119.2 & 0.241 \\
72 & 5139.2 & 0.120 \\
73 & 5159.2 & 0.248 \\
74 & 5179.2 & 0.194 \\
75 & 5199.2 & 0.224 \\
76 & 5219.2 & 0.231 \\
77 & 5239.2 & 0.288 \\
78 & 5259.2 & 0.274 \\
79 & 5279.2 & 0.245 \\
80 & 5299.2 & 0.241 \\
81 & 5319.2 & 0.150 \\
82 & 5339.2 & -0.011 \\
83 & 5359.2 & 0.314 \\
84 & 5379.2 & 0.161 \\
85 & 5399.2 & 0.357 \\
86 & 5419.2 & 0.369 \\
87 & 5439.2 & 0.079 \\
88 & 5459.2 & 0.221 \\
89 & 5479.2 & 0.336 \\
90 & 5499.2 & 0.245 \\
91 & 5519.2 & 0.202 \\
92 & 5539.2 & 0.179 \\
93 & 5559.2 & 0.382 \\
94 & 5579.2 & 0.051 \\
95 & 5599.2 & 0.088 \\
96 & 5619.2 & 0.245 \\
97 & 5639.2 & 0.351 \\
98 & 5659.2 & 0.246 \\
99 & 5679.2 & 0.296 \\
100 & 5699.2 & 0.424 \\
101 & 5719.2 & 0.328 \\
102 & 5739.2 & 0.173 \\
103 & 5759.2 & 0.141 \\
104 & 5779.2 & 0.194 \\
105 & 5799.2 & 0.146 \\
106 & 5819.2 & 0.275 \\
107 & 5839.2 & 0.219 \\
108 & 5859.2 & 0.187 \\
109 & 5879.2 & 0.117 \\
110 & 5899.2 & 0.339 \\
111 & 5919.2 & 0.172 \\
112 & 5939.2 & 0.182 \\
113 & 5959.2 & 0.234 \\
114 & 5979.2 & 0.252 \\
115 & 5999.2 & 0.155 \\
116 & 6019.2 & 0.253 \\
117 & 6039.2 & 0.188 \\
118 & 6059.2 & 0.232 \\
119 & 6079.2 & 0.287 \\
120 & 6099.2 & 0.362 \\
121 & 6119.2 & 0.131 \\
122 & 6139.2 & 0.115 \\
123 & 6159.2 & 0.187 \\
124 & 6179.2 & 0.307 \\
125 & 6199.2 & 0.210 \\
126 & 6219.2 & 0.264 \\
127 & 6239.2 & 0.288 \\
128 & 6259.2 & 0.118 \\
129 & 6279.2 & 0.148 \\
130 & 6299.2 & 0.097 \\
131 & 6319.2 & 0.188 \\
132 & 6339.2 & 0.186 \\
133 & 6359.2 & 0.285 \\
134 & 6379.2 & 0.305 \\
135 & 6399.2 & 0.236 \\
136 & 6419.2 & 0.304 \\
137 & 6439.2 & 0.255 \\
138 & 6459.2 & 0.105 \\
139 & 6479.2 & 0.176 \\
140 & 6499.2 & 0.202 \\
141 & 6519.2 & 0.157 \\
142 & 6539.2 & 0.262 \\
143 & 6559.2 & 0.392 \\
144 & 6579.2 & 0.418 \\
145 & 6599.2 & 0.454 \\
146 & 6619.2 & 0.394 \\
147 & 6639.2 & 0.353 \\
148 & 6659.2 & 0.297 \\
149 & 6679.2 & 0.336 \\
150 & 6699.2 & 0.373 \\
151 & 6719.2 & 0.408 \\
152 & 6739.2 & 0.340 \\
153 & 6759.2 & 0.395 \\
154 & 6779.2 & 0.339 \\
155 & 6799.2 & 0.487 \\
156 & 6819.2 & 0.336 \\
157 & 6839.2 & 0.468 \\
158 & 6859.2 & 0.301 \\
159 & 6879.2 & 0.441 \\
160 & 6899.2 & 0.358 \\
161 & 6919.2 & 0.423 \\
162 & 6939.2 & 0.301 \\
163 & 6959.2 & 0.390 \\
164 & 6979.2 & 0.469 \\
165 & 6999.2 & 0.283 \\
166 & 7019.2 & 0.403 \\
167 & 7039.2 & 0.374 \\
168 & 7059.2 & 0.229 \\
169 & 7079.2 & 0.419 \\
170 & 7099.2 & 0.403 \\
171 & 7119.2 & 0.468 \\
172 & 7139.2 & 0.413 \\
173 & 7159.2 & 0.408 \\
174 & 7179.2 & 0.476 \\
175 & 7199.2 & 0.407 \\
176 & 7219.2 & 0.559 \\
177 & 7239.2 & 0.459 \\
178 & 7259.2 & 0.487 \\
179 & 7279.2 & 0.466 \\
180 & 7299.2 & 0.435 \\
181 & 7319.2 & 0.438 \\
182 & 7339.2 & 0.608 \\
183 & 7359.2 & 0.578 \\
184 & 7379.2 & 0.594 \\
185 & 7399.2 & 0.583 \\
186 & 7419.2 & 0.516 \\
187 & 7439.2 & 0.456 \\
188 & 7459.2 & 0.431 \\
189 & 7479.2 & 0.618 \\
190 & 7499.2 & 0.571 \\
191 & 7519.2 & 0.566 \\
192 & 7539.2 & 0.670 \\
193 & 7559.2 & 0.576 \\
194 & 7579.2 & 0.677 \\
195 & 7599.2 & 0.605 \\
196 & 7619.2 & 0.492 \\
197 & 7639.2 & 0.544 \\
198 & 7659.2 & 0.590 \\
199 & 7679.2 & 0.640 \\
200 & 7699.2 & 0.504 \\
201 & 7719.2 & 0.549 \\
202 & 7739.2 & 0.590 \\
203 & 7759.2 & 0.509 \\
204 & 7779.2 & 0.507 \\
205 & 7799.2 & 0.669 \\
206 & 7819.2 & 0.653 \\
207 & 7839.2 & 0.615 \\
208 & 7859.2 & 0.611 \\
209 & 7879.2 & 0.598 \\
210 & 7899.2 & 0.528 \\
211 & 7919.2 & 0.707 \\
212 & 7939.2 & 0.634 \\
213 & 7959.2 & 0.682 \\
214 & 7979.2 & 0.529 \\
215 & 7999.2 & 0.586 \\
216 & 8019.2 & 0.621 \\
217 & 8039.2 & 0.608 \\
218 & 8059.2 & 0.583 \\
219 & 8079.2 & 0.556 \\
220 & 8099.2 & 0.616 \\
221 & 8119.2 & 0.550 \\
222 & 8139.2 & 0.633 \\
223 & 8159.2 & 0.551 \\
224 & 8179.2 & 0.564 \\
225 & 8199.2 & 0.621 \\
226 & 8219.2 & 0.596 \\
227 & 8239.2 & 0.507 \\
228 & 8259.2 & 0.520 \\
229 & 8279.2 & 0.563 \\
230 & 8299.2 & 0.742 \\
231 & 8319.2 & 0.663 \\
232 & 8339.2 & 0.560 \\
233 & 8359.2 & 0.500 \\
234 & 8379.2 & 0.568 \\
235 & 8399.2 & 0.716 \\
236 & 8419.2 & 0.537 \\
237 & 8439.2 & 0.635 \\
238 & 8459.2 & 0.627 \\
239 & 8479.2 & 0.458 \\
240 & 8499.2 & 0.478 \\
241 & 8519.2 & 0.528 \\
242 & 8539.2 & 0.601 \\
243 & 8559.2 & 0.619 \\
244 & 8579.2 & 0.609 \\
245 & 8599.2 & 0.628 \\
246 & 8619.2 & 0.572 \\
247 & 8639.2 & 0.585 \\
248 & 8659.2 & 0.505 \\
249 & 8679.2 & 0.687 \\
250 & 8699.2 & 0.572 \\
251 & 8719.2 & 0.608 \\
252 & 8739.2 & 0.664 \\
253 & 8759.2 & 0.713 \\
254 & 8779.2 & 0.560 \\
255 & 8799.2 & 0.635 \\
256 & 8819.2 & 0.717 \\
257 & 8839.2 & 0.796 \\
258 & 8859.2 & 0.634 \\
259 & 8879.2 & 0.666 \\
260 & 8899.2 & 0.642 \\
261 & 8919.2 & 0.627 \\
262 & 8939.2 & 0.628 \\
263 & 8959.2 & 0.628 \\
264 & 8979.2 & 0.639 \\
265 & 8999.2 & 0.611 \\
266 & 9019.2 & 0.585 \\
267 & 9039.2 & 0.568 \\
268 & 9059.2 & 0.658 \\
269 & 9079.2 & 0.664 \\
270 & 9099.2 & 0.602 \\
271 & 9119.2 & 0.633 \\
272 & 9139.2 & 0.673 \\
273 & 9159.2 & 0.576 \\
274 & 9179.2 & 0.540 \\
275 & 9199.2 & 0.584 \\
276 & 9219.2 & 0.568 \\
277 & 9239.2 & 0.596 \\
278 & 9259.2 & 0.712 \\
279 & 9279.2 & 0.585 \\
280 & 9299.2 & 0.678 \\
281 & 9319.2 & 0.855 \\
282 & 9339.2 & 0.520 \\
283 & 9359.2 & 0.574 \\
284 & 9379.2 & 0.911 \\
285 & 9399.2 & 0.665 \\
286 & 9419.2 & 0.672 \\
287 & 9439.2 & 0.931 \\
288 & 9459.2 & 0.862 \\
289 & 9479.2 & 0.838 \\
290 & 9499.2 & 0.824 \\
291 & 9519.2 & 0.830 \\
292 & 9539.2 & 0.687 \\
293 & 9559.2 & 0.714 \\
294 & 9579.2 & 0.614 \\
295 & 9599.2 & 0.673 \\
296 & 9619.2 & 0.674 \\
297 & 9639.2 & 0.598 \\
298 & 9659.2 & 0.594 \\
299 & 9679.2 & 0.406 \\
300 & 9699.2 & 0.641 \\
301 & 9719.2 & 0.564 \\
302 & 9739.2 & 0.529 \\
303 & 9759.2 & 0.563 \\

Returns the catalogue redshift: 0.64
